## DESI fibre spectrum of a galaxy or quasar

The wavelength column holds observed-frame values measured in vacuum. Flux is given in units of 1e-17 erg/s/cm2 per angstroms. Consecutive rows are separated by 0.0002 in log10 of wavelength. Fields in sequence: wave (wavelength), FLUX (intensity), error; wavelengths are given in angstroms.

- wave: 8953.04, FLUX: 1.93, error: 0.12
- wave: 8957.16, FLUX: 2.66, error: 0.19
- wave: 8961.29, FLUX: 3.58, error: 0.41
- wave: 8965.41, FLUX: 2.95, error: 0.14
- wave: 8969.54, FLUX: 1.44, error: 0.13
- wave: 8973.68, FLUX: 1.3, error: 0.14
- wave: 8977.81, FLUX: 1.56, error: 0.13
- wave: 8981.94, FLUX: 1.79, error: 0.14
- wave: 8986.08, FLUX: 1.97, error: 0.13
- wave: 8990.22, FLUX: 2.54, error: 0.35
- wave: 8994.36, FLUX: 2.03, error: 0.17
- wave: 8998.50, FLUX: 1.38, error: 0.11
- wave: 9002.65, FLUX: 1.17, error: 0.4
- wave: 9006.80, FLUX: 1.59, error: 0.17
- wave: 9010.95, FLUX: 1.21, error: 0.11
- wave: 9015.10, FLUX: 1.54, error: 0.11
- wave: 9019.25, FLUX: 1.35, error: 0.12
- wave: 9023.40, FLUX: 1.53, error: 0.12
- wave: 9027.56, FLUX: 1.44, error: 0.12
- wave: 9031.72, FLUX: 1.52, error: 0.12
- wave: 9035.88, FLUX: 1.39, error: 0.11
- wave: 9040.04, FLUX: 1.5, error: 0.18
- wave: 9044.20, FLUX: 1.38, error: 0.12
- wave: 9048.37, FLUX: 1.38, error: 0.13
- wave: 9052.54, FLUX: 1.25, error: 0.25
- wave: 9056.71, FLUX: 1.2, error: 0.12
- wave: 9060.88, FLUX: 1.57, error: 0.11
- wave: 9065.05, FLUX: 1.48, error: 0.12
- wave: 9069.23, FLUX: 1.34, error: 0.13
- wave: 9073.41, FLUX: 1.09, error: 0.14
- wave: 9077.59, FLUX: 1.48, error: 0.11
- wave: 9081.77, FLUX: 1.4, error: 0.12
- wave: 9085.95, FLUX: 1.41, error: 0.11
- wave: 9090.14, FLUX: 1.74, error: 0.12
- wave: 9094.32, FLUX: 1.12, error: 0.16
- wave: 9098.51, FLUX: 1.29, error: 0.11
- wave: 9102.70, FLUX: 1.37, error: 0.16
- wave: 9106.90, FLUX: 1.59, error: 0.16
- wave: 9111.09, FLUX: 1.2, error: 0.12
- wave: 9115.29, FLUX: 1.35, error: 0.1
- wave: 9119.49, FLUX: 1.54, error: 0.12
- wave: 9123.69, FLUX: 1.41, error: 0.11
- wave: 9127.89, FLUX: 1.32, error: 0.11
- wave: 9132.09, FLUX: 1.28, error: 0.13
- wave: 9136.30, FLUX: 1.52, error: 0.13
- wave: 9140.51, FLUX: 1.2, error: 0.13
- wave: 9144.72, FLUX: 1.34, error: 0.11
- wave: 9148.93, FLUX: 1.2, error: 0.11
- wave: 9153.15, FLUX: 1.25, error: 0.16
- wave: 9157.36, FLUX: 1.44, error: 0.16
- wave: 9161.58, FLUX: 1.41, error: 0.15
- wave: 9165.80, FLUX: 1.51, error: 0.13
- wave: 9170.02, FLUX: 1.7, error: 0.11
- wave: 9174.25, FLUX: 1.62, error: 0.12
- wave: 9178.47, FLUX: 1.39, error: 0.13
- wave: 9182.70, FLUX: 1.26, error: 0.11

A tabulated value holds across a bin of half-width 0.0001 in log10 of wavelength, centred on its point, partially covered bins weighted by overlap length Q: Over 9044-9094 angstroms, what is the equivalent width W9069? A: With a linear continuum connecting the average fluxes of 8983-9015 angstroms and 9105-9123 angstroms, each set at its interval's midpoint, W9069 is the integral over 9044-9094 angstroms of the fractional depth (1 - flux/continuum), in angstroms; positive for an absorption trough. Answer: 4.5 angstroms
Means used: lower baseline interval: 1.69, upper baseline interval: 1.42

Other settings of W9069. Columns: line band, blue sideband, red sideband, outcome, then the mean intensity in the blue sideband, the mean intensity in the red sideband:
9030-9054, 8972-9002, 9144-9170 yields 3.5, 1.77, 1.39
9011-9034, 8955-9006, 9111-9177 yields 5.0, 2.02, 1.4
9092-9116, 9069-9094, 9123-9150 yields 0.8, 1.39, 1.32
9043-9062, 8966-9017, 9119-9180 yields 2.7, 1.66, 1.41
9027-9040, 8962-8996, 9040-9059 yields 0.2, 2.01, 1.33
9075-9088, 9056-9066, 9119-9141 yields 0.0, 1.44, 1.38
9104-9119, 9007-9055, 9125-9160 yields -0.5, 1.41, 1.32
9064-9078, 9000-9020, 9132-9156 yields 0.2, 1.37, 1.3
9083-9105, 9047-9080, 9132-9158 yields -0.9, 1.35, 1.31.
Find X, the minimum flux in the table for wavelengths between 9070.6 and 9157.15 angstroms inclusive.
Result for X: 1.09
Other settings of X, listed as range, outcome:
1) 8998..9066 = 1.17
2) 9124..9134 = 1.28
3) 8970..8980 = 1.3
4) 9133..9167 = 1.2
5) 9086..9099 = 1.12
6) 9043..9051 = 1.38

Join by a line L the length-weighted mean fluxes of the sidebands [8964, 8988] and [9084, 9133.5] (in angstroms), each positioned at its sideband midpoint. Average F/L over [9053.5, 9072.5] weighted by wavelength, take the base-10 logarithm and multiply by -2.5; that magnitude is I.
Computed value 0.120 mag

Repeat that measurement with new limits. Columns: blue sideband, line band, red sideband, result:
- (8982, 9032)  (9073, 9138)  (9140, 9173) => 0.06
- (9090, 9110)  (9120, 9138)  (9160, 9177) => 0.05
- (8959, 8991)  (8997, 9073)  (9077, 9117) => 0.25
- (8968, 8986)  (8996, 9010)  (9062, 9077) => 0.09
